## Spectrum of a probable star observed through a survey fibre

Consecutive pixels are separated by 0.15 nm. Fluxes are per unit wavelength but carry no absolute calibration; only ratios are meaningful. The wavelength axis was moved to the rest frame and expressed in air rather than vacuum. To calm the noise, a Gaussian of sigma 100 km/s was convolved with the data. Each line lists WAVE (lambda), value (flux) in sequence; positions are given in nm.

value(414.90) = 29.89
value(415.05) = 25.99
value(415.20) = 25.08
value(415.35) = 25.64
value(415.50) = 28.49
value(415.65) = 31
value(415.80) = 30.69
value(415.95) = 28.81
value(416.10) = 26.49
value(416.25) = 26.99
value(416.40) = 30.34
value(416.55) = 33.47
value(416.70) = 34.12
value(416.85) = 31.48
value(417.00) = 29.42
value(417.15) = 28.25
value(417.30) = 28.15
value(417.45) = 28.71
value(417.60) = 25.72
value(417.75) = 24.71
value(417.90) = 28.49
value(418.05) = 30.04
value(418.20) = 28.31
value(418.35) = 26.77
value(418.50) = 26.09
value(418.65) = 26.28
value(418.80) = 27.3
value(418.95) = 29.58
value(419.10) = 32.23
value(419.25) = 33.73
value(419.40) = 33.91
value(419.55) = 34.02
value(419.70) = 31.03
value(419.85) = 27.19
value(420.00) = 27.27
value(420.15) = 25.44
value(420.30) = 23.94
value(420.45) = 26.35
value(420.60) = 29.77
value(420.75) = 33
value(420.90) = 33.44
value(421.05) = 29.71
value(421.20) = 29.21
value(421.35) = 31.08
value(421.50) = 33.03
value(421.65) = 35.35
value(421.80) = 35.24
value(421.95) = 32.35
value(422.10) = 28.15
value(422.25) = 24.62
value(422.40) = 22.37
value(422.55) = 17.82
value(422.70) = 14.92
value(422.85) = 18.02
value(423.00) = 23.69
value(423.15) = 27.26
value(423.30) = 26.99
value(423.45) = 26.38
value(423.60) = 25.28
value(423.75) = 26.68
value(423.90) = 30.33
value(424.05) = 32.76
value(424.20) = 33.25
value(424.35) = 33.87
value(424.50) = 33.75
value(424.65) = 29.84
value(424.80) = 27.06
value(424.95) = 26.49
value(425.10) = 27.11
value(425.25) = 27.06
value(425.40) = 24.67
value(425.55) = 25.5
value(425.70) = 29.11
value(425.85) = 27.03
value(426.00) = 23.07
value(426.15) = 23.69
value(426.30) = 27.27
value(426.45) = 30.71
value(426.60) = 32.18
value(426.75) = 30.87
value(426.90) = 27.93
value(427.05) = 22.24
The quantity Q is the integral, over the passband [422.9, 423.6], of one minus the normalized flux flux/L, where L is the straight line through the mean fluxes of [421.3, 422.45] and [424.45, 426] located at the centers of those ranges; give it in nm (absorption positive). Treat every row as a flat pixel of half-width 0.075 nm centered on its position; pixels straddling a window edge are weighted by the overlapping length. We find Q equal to 0.08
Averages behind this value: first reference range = 30.4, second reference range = 27.4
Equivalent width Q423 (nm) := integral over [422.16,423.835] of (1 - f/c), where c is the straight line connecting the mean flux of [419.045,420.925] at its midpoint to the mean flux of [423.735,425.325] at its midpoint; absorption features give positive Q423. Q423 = 0.38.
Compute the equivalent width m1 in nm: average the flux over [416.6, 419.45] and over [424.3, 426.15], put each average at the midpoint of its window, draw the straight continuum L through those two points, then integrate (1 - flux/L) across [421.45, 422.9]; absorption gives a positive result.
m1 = 0.11 nm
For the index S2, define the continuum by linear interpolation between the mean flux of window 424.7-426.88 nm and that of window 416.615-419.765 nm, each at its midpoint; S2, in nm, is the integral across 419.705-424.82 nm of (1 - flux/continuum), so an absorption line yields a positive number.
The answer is 0.03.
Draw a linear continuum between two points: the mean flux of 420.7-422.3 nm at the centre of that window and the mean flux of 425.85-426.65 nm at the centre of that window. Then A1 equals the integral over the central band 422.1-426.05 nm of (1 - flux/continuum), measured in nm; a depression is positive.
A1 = 0.360 nm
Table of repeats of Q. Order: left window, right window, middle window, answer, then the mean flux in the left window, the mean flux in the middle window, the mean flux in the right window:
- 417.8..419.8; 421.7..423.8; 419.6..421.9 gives -0.23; 29.7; 30.1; 25.1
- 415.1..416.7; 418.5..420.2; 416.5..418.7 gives 0.05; 28.9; 28.6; 29.7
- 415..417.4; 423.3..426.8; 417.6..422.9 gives 0.08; 29.1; 28.3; 28.4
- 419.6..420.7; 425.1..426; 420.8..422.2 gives -0.23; 27.6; 31.8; 26.4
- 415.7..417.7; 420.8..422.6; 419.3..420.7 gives 0.03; 29.4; 28.9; 29.6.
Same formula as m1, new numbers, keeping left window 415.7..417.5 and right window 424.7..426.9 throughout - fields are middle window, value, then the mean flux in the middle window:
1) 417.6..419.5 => 0.02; 28.9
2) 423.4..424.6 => -0.11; 30.4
